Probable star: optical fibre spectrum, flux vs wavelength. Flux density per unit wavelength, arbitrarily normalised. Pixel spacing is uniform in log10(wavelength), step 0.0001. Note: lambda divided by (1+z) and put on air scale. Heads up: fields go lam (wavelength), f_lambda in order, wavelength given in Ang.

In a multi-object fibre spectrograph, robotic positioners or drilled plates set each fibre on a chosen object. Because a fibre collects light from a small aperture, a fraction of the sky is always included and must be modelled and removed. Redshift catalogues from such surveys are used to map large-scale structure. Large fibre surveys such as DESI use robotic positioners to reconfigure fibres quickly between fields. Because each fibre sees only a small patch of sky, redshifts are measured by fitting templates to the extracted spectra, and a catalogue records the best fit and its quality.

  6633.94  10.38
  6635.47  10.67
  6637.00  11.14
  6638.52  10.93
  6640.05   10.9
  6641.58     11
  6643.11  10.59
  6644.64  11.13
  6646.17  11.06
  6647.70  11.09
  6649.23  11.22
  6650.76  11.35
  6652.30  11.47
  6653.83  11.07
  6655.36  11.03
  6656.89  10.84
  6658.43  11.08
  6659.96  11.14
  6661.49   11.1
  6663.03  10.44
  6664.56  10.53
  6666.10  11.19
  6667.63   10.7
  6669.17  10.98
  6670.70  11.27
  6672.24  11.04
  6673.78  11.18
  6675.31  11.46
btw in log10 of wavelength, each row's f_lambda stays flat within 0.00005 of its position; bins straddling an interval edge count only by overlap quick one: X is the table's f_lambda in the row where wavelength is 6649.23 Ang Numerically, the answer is 11.22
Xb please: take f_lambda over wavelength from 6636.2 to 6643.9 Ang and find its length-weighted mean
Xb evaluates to 10.9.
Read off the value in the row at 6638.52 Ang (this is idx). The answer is 10.93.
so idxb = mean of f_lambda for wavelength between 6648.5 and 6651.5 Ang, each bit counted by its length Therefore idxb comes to 11.3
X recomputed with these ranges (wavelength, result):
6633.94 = 10.38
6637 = 11.14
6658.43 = 11.08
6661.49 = 11.1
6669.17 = 10.98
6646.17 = 11.06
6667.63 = 10.7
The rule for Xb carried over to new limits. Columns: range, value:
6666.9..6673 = 11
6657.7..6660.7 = 11.1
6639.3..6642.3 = 10.9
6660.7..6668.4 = 10.8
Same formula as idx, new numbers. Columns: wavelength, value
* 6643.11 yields 10.59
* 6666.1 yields 11.19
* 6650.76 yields 11.35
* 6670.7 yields 11.27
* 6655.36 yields 11.03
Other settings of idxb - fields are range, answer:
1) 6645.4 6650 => 11.1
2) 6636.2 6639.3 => 11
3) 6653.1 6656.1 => 11.1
